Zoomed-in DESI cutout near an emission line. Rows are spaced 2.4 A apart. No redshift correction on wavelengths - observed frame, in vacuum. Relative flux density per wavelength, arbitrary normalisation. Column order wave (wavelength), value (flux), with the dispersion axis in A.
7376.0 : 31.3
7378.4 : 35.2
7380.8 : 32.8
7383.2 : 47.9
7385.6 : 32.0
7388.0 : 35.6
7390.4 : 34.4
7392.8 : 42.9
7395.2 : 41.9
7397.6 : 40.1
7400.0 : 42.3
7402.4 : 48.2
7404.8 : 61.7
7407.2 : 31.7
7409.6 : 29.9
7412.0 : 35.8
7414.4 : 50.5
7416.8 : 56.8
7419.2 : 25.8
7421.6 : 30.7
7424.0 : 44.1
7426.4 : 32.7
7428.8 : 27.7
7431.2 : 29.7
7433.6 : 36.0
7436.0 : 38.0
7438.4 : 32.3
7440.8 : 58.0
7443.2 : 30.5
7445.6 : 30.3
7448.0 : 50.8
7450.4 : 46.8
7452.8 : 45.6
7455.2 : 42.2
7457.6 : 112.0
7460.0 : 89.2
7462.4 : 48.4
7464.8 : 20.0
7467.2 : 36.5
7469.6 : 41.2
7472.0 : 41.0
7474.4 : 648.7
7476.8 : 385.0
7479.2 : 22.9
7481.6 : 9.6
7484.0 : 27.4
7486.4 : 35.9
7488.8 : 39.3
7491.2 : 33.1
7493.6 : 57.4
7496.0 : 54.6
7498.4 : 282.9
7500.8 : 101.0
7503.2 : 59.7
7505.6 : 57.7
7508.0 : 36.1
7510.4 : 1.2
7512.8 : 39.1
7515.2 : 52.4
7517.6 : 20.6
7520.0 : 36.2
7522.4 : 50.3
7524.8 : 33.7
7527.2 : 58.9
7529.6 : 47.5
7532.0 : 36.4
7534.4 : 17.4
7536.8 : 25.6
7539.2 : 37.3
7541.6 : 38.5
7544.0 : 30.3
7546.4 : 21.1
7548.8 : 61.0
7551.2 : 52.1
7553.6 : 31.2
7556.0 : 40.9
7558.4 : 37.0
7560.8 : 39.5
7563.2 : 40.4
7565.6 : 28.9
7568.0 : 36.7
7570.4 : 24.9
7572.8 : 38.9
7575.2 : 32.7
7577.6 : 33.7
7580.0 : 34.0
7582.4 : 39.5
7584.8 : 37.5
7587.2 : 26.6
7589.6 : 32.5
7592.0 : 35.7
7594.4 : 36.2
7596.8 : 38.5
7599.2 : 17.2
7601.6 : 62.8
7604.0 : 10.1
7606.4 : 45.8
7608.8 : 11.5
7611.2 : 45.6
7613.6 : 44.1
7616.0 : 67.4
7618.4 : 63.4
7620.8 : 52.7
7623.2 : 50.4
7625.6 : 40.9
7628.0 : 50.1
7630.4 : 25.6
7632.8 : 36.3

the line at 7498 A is [N II]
